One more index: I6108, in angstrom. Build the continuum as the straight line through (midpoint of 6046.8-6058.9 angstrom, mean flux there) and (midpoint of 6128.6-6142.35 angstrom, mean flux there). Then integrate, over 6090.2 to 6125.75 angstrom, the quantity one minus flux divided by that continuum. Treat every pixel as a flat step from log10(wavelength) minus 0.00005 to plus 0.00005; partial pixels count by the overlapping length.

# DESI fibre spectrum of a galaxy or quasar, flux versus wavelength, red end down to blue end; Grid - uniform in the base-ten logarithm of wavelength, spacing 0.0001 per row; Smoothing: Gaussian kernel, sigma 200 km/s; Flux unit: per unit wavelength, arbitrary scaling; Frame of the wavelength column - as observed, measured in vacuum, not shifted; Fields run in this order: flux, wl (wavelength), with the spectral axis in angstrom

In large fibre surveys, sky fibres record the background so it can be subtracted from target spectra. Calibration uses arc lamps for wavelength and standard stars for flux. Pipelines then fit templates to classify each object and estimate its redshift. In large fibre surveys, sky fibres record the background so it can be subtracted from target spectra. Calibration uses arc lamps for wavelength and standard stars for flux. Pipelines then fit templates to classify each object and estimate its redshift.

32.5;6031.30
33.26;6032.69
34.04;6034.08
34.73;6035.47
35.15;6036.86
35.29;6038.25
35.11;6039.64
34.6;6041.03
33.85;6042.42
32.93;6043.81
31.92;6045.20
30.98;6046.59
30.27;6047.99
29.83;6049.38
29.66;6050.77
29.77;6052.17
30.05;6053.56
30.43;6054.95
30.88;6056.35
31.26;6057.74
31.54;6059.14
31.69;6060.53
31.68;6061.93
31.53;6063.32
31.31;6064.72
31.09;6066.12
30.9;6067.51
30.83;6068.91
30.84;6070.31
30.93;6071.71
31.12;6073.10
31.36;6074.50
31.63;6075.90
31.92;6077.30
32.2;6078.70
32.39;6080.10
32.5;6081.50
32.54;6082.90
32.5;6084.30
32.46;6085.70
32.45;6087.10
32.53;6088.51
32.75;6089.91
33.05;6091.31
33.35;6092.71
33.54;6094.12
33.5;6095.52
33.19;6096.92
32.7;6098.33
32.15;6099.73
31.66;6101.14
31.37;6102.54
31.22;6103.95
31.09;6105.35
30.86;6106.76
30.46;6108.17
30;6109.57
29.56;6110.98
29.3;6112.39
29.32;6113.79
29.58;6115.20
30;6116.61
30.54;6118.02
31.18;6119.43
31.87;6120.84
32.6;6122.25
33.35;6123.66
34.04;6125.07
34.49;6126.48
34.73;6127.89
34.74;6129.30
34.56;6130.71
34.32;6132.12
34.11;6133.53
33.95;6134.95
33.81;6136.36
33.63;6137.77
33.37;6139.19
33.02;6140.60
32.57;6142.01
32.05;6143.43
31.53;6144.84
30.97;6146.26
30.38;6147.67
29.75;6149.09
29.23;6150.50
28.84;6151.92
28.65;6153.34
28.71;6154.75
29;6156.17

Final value 1.2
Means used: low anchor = 30.3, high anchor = 33.9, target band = 31.6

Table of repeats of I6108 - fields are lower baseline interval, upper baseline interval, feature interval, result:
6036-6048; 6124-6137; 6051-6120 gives 5.04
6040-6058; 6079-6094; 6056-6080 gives 0.48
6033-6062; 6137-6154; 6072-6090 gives -0.16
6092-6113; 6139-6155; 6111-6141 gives -1.42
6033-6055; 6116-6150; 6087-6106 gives 0.09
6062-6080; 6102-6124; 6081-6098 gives -0.98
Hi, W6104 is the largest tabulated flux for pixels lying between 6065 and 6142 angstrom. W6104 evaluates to 34.74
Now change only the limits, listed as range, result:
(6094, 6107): 33.54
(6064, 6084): 32.54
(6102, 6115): 31.37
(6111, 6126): 34.04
